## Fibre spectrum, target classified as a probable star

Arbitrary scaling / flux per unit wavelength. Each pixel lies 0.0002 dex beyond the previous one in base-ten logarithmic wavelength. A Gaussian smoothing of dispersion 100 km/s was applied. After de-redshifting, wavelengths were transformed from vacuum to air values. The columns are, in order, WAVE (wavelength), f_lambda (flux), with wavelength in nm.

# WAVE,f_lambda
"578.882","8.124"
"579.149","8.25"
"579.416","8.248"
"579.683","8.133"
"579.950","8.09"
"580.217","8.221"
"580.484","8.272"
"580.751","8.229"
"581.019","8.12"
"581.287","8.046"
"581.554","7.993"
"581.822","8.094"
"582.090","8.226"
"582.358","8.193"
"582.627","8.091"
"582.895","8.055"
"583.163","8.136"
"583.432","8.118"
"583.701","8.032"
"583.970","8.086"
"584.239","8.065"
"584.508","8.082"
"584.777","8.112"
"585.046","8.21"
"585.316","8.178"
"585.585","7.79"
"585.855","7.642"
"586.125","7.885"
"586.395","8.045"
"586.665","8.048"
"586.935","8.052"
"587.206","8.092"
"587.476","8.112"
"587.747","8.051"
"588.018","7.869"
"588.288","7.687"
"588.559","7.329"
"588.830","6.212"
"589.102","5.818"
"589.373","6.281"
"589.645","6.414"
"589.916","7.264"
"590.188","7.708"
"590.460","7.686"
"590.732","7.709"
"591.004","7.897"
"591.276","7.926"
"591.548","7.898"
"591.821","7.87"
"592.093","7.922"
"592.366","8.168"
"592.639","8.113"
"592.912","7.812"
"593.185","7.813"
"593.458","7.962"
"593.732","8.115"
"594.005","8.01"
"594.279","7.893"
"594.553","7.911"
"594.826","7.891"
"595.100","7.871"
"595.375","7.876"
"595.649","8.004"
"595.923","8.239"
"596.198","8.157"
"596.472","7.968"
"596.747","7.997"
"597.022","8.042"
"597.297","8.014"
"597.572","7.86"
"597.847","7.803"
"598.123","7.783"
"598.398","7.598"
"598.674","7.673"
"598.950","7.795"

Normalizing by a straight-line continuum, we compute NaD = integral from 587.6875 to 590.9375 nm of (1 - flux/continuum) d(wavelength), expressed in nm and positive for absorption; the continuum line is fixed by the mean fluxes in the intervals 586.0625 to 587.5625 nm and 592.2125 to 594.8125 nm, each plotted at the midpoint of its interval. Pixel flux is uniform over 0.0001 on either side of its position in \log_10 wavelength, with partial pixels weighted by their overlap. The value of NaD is 0.35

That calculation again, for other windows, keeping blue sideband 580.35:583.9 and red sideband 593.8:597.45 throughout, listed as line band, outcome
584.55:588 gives 0.029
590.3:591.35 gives 0.032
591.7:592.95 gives 0.005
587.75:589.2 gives 0.171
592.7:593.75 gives 0.013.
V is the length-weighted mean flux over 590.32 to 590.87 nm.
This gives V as 7.7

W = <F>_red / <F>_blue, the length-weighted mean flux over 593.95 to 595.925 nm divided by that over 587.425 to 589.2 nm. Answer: 1.1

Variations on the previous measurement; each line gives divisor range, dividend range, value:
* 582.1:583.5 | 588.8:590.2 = 0.81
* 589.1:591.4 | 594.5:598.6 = 1.09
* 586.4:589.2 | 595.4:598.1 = 1.06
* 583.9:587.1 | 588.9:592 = 0.91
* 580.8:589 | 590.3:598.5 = 1.00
